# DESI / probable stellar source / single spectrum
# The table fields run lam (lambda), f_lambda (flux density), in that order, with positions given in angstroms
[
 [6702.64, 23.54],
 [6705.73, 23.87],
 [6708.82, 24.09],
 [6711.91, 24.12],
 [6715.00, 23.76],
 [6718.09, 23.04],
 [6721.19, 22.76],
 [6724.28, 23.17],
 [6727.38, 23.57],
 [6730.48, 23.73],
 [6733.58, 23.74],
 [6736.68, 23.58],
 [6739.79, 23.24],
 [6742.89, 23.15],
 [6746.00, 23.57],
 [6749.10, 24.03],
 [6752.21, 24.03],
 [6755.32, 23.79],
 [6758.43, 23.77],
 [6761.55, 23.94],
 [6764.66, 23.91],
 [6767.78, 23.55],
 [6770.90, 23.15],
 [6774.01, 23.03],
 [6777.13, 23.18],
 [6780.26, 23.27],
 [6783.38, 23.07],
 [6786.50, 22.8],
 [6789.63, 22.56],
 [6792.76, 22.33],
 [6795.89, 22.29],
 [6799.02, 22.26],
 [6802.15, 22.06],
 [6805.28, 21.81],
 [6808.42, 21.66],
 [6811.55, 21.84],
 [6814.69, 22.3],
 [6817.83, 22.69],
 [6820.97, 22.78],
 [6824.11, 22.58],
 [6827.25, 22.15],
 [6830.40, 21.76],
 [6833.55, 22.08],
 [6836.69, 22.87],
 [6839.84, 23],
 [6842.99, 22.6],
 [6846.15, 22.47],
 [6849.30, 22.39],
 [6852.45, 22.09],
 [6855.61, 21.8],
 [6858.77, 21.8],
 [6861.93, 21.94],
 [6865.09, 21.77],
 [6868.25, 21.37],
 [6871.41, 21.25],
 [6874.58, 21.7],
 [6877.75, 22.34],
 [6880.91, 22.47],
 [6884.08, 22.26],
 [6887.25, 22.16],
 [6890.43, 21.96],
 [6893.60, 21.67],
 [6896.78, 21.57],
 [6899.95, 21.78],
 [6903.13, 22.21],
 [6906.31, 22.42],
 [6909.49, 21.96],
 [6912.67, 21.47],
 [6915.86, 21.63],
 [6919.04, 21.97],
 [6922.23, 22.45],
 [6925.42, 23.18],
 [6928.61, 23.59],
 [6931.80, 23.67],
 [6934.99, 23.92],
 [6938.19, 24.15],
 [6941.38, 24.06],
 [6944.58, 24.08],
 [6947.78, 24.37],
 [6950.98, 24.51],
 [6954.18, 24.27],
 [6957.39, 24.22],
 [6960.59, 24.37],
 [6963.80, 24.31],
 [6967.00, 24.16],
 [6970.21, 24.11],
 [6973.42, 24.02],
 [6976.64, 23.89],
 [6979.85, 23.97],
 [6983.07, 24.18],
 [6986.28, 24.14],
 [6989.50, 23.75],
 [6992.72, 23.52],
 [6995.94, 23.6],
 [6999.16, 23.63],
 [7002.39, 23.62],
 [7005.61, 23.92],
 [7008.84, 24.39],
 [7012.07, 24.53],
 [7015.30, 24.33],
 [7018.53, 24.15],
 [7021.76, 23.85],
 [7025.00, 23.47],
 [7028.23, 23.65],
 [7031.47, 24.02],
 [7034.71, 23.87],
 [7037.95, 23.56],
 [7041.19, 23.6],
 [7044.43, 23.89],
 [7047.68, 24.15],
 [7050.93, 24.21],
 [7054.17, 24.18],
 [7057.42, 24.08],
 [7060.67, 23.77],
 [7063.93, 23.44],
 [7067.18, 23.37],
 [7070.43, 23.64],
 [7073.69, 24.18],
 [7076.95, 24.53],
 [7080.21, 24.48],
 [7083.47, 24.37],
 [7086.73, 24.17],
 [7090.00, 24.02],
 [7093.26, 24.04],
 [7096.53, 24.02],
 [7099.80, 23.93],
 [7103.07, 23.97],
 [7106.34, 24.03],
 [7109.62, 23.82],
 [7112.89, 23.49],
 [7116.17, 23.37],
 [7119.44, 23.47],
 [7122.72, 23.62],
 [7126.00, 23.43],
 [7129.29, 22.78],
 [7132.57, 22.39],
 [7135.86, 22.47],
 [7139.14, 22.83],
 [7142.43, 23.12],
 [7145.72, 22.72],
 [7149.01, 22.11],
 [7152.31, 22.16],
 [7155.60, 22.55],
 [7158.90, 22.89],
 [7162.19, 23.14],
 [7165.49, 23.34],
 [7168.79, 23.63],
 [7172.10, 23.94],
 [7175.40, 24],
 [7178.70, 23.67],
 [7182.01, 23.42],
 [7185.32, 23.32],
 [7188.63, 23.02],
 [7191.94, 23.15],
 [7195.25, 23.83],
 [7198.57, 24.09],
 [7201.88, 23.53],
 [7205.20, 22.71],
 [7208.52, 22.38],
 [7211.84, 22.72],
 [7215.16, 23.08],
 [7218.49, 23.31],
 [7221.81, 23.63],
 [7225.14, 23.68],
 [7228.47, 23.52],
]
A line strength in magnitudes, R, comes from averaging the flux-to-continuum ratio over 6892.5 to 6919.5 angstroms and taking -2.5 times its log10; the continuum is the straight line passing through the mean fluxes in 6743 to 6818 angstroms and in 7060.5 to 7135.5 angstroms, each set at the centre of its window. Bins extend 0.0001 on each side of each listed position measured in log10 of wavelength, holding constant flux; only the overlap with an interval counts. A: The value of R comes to 0.07 mag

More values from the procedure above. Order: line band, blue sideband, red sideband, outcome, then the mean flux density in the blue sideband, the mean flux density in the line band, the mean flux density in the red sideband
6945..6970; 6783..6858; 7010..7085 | -0.044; 22.3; 24.3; 24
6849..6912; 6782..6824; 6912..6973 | 0.055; 22.3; 21.9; 23.6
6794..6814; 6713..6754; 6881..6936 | 0.049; 23.5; 22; 22.3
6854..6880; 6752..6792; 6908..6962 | 0.078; 23.3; 21.8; 23.4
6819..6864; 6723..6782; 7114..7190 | 0.054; 23.5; 22.3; 23.1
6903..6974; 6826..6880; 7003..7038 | -0.019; 22.1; 23.5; 24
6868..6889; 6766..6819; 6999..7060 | 0.054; 22.6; 22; 24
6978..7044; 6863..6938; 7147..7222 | -0.060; 22.2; 23.9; 23.2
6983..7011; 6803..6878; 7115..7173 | -0.061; 22.1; 23.9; 23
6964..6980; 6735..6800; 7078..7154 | -0.032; 23.3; 24.1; 23.4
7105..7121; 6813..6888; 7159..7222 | -0.026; 22.2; 23.6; 23.3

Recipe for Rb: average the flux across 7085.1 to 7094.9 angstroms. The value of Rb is 24.1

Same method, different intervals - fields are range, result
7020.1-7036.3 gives 23.8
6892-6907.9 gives 21.9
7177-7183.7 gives 23.5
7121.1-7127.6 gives 23.5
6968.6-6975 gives 24.1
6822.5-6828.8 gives 22.4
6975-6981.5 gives 23.9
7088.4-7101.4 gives 24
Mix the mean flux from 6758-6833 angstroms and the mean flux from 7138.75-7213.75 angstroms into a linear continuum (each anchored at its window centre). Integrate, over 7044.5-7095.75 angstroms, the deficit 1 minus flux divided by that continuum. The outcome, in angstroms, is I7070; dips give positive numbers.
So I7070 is -2.28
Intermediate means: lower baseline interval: 22.7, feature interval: 24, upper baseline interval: 23.1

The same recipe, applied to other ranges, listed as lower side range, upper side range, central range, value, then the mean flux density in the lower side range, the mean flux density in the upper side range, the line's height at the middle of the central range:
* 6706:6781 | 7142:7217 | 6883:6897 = 0.9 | 23.6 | 23.2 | 23.4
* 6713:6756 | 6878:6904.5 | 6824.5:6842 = 0.1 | 23.5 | 22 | 22.6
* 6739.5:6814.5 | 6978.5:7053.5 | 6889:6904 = 1.0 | 23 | 23.9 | 23.5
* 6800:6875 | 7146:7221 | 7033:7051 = -0.9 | 22.1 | 23.2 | 22.7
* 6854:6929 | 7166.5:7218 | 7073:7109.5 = -2.0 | 22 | 23.4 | 22.9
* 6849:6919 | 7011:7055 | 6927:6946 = -1.1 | 21.9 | 24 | 22.6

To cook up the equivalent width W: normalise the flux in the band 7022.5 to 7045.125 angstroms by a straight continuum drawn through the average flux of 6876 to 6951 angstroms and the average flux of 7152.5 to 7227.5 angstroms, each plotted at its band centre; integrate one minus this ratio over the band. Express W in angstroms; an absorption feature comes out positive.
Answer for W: -0.7 angstroms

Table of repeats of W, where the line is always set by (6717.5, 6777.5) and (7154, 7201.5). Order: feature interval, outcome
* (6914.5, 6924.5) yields 0.6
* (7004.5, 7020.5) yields -0.5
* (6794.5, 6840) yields 2.4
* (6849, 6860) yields 0.7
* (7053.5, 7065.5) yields -0.2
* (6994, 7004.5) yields -0.1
